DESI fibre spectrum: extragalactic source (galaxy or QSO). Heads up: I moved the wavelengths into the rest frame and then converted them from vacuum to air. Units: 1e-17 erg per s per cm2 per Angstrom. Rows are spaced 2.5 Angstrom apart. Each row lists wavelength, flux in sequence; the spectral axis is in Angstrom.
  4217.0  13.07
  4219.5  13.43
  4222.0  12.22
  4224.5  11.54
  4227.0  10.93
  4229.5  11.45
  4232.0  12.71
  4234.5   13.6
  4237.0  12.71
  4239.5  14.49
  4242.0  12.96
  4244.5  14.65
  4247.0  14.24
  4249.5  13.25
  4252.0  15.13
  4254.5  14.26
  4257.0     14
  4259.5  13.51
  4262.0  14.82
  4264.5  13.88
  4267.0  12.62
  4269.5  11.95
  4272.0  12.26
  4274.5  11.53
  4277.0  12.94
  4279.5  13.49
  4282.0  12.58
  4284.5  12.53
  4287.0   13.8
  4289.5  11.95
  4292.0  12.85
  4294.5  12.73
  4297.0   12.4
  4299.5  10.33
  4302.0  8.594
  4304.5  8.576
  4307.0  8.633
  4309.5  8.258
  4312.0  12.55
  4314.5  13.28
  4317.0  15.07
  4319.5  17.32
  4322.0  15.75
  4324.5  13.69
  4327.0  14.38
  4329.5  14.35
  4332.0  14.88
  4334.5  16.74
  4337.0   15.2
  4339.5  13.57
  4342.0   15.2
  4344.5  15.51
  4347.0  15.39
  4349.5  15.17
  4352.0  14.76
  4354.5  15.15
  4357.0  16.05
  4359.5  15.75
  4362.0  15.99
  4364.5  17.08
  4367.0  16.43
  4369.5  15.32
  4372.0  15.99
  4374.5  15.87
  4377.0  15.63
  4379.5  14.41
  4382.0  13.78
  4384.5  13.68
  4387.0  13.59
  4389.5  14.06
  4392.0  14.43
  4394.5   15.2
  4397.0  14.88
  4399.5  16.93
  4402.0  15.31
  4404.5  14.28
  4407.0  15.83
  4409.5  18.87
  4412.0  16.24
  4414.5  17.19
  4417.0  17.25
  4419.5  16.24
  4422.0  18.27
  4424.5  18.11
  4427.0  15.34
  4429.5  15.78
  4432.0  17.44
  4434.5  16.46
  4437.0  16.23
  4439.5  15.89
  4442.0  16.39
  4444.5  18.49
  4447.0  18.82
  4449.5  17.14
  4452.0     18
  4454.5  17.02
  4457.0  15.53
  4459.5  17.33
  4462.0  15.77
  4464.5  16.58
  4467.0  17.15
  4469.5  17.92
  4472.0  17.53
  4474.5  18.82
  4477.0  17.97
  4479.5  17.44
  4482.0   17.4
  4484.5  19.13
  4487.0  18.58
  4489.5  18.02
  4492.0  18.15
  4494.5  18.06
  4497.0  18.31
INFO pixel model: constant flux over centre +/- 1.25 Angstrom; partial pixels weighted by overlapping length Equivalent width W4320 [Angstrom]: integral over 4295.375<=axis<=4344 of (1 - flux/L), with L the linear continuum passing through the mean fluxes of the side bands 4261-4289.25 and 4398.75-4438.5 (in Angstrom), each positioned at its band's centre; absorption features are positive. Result 3.33 Angstrom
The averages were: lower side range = 12.9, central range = 13.1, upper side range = 16.6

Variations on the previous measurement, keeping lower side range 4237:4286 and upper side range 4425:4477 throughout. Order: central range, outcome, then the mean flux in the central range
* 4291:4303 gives 2.28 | 11.4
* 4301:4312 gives 4.09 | 8.97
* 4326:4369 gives -0.97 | 15.4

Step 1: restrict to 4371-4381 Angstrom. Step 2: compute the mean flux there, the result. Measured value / 15.4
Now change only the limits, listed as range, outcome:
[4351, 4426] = 15.8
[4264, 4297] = 12.7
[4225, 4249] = 13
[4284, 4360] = 13.6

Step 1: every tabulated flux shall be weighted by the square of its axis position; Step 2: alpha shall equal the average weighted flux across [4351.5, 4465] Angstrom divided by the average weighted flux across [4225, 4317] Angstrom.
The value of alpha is 1.4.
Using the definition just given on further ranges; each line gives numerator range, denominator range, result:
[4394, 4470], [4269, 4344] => 1.37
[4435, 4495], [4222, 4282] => 1.47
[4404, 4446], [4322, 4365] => 1.14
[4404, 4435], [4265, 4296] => 1.42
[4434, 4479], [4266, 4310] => 1.60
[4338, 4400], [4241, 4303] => 1.23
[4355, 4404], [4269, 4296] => 1.27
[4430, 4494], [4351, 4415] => 1.17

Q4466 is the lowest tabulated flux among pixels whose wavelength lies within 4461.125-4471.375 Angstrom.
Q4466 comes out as 15.77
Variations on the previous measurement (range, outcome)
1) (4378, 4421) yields 13.59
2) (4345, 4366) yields 14.76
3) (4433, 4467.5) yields 15.53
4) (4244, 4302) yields 8.594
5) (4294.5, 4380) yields 8.258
